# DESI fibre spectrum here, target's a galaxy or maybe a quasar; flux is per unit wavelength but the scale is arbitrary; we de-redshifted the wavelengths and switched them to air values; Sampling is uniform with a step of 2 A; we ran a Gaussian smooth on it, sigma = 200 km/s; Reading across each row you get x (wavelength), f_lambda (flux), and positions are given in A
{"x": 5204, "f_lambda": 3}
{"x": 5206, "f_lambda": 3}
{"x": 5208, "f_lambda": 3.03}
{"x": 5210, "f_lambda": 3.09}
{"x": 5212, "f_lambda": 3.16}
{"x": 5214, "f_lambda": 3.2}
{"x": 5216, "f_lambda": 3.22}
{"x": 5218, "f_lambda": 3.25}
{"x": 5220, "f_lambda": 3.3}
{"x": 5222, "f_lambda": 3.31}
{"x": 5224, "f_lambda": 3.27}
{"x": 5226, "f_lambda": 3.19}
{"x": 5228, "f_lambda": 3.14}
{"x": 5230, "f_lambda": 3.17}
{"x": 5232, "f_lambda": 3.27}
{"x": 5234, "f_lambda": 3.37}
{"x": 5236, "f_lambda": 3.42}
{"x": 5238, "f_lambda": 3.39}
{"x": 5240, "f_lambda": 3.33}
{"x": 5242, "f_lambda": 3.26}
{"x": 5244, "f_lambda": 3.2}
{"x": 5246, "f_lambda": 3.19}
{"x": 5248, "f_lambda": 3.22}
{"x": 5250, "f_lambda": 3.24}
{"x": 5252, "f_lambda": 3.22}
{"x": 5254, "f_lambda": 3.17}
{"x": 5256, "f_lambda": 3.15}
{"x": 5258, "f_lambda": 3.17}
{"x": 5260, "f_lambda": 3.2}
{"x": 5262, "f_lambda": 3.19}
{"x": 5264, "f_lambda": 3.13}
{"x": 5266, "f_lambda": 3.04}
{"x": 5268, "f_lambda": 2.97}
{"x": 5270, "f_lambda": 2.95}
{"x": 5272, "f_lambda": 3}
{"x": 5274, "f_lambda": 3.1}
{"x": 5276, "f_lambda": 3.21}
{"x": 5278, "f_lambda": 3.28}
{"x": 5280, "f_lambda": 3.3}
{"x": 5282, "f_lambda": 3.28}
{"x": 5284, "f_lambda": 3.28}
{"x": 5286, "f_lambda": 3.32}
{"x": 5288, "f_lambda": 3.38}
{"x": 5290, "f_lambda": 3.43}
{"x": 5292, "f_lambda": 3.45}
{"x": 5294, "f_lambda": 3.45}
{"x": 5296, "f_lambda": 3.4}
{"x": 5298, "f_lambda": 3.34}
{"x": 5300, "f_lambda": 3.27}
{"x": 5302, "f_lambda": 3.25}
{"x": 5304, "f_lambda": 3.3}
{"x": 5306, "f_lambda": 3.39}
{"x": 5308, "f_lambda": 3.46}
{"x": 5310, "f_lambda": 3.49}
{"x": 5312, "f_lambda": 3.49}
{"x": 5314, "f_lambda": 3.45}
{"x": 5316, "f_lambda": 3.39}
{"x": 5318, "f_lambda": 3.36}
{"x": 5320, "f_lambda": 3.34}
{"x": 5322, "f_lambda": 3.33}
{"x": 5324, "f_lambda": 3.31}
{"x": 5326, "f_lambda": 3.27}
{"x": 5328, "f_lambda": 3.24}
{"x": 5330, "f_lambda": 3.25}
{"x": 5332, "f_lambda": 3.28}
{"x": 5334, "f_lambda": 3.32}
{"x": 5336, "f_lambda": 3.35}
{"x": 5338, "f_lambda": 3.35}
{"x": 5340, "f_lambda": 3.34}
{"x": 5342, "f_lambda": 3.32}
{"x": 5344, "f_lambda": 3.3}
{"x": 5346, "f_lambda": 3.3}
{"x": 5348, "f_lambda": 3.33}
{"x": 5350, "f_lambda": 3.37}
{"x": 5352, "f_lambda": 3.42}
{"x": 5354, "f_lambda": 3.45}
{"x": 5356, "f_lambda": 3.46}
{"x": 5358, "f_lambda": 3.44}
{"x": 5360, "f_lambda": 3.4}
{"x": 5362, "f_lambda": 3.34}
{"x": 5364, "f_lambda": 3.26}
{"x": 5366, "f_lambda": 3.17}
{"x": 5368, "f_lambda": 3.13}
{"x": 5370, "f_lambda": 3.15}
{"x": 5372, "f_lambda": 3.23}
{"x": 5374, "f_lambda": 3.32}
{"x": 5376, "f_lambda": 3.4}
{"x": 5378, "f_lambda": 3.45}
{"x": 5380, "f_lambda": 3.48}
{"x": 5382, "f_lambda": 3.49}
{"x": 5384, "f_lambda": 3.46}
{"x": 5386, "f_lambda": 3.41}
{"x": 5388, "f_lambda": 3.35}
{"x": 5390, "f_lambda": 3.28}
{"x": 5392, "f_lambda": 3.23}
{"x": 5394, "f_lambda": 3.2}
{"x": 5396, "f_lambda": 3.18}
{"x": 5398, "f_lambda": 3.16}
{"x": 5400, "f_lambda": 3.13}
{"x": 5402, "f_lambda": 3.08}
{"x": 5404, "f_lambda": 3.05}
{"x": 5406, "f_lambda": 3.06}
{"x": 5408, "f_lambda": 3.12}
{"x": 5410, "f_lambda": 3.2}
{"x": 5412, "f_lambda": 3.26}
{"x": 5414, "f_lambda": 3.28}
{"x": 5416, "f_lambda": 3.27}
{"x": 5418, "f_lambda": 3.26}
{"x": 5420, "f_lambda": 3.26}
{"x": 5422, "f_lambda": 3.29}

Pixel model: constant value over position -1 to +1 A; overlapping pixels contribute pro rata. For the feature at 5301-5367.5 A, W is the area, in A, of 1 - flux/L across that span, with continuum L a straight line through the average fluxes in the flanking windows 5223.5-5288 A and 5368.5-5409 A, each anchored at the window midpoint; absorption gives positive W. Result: -2.23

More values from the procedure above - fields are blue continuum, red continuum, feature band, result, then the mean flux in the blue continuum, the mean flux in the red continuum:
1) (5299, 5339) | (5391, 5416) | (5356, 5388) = -1.12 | 3.34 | 3.17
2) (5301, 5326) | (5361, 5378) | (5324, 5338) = 0.20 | 3.38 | 3.26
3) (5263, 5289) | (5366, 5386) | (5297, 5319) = -1.06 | 3.17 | 3.34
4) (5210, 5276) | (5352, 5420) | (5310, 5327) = -0.70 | 3.2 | 3.28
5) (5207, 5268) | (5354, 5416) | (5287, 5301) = -0.66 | 3.21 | 3.28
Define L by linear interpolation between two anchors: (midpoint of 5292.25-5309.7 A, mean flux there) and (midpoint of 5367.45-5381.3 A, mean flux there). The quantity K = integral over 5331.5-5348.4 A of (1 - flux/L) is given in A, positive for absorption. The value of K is 0.1 A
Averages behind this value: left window 3.37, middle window 3.32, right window 3.32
